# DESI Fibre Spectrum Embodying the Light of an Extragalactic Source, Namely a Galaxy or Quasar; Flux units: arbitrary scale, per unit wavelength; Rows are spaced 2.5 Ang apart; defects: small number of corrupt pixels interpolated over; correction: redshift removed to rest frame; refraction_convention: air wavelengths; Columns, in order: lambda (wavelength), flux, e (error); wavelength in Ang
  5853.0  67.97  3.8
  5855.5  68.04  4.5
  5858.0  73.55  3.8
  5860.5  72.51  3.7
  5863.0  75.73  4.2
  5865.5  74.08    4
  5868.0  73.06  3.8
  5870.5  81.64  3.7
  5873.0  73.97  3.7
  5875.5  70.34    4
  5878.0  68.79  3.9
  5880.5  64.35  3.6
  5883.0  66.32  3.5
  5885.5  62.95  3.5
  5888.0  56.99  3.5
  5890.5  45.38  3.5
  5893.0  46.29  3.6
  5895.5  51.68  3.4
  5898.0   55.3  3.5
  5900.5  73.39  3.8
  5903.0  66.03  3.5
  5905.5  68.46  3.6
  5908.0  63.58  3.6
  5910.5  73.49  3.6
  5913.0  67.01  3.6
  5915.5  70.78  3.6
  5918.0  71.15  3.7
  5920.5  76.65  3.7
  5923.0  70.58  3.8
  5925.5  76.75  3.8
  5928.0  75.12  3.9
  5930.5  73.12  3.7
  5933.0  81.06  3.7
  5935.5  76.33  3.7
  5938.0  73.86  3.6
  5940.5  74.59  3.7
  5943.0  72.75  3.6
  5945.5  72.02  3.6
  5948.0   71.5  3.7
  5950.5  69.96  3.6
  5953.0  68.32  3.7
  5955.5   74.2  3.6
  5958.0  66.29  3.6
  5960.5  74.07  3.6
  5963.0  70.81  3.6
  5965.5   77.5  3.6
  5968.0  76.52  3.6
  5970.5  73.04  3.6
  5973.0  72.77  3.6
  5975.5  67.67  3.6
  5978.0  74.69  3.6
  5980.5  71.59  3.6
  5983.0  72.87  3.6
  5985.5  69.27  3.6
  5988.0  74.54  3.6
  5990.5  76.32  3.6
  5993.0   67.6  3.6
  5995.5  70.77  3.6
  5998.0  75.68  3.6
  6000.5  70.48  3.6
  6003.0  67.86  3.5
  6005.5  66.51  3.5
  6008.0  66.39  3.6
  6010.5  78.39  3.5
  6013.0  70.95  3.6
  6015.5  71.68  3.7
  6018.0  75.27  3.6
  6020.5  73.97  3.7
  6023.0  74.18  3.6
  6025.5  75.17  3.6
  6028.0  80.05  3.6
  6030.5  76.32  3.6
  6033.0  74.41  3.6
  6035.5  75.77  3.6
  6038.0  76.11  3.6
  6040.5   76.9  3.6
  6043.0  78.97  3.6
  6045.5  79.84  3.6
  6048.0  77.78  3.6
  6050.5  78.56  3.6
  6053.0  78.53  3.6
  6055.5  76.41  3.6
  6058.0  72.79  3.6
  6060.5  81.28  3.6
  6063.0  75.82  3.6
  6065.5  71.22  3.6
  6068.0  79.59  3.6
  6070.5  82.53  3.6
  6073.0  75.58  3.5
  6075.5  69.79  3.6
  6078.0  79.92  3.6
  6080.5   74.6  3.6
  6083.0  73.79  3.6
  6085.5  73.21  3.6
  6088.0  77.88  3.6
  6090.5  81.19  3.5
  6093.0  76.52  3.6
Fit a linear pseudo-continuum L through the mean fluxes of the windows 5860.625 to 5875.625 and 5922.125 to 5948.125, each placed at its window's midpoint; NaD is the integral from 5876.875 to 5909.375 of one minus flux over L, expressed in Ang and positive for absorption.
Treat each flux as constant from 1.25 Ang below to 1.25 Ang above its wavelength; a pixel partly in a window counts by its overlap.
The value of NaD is 6.1 Ang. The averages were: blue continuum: 75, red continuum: 74.5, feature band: 60.7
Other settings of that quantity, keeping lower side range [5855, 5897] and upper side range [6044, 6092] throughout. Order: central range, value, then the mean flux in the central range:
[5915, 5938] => -1.92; 74.7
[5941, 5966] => -0.43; 71.7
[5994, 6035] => 0.48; 73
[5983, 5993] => -0.03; 72.6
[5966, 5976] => -0.25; 73.2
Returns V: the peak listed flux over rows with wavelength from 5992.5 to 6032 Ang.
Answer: 80.05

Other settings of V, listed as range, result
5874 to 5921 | 76.65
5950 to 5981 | 77.5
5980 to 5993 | 76.32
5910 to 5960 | 81.06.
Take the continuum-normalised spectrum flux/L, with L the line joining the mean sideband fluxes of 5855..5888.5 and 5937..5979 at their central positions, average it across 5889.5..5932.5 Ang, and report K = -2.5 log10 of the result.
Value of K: 0.08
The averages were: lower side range 70.5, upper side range 72.4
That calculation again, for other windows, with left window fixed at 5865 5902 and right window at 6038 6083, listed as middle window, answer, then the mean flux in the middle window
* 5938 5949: -0.07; 72.9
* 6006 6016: 0.03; 71.5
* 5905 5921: -0.06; 69.9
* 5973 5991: -0.02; 72.3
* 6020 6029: -0.02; 75.9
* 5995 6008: 0.04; 69.9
